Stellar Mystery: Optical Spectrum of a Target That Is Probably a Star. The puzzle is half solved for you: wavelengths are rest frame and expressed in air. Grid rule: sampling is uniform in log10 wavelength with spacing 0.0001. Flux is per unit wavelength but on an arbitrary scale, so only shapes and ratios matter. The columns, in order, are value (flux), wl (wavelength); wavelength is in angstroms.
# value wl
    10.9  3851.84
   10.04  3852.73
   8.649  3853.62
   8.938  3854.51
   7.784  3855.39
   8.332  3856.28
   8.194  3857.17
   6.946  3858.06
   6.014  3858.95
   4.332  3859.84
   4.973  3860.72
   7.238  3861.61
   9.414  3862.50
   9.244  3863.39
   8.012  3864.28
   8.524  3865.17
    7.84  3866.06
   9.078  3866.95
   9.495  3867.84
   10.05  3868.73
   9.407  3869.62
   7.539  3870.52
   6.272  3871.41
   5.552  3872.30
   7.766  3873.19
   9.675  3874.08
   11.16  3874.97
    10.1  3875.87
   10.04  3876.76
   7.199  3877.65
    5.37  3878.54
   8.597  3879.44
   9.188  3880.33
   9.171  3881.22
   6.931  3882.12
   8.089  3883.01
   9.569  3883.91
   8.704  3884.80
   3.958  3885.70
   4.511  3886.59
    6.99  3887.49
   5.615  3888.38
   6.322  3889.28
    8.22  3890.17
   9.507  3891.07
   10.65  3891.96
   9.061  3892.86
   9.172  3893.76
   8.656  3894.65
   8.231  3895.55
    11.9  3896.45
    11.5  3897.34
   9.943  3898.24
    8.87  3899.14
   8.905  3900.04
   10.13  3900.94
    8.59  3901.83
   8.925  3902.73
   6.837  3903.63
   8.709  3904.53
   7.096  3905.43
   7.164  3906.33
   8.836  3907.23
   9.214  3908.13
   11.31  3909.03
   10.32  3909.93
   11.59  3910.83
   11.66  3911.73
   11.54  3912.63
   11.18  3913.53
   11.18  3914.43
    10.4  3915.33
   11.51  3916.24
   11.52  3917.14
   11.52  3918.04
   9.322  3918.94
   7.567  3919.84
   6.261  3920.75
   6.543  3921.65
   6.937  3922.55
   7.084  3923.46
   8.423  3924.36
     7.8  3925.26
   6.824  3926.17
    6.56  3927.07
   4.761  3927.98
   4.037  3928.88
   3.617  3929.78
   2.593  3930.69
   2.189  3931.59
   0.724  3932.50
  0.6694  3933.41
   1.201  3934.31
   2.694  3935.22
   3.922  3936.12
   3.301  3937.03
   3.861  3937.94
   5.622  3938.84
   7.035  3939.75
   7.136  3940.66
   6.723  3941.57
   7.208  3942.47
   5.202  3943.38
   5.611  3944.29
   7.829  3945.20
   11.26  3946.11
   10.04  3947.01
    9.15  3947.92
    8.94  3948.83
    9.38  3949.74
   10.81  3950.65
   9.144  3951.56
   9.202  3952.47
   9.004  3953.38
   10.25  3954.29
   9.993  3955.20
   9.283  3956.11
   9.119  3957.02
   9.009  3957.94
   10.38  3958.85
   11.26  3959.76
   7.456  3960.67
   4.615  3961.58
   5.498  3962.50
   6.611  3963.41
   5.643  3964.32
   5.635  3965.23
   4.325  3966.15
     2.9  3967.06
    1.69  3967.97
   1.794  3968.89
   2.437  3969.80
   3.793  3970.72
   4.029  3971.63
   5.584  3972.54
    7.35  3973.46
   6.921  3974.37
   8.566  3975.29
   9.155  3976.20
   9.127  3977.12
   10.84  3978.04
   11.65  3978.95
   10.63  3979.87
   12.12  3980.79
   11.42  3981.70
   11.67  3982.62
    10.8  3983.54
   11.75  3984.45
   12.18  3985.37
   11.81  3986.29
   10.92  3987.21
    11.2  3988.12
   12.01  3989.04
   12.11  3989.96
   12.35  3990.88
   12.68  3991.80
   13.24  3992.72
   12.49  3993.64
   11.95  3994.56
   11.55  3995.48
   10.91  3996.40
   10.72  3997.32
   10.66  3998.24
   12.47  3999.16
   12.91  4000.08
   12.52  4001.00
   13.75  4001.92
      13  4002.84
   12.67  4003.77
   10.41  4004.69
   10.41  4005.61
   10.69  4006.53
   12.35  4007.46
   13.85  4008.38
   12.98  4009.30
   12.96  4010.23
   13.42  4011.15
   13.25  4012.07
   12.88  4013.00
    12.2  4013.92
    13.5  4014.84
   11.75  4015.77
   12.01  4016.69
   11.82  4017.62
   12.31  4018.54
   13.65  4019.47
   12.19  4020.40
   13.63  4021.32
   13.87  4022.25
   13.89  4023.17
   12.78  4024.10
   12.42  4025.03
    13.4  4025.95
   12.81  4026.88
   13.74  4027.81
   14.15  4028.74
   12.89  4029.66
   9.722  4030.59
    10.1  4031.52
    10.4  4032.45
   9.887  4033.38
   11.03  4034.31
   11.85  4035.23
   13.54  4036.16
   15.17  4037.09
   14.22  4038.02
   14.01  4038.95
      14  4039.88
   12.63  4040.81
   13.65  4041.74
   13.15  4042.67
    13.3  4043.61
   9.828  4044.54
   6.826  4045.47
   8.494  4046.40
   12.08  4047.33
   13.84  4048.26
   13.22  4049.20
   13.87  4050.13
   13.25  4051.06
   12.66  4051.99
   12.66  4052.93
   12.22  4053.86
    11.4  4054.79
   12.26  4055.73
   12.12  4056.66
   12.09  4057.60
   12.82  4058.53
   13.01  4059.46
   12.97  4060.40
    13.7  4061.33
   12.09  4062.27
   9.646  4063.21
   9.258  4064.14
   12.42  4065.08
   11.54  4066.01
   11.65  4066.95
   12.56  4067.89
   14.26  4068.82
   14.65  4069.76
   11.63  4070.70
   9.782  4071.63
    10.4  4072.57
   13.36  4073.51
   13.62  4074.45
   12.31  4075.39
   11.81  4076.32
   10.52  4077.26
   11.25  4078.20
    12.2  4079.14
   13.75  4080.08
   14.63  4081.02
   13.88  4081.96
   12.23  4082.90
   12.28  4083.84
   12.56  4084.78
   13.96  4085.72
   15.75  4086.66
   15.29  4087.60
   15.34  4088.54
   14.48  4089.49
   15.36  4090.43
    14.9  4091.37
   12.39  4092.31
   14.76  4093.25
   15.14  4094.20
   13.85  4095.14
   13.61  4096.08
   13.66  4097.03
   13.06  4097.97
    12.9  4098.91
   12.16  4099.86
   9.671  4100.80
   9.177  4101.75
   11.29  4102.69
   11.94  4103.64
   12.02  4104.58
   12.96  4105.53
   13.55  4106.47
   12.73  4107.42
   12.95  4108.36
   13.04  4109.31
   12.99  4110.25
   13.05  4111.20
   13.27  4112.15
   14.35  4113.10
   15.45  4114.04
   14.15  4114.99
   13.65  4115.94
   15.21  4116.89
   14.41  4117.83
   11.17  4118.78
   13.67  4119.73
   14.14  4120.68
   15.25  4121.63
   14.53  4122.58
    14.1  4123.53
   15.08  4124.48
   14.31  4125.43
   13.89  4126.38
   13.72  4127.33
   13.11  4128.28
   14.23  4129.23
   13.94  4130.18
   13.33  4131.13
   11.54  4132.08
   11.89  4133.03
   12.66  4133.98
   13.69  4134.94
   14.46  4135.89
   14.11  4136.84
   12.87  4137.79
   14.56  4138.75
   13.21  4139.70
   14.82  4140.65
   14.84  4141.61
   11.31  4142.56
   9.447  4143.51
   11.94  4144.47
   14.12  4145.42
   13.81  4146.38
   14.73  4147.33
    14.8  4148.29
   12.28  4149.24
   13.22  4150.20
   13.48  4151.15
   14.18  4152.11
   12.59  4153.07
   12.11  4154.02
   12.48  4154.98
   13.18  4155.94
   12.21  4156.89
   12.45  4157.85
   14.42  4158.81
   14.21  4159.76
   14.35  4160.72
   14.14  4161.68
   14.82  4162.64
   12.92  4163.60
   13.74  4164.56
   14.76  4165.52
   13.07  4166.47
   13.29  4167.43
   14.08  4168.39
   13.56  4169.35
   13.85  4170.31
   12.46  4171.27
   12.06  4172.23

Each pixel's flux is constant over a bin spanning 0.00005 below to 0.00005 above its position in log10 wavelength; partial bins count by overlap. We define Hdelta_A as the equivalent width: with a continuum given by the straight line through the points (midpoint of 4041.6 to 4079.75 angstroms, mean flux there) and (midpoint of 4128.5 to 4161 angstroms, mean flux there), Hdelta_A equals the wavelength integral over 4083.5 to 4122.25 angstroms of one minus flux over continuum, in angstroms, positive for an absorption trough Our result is -2.45 angstroms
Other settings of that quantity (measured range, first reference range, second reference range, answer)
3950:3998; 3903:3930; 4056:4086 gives 4.97 angstroms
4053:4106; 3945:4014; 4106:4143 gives -0.88 angstroms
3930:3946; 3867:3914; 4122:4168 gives 8.61 angstroms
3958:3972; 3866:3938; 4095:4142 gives 6.09 angstroms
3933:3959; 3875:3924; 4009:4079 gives 7.05 angstroms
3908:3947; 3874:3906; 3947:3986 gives 5.94 angstroms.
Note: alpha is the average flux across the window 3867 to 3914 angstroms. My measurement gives 8.76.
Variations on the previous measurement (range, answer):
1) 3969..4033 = 11.4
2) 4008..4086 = 12.5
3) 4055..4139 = 13.1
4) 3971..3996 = 10.6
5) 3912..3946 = 6.51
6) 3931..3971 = 6.35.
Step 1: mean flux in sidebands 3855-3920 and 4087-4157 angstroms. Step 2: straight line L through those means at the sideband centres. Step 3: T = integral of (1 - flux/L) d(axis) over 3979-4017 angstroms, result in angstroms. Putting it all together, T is -4.0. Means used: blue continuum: 8.69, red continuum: 13.4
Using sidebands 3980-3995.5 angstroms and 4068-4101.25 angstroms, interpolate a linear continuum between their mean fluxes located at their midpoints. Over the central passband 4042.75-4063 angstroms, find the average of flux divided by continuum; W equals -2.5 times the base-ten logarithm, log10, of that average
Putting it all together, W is 0.06 mag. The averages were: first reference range 11.9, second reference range 13.2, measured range 12.1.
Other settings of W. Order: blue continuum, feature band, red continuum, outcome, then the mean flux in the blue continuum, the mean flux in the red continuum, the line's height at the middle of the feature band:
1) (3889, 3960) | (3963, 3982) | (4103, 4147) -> 0.36 mag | 8.04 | 13.5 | 9.34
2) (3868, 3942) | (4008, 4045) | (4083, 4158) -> -0.17 mag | 7.74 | 13.4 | 10.9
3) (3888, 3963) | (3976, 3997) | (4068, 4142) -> -0.18 mag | 7.94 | 13.3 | 9.77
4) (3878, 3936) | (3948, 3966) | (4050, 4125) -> 0.10 mag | 7.83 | 13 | 9.26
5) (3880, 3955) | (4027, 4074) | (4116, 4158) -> -0.09 mag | 7.83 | 13.4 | 11.2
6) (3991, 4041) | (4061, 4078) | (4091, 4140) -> 0.09 mag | 12.5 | 13.4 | 13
